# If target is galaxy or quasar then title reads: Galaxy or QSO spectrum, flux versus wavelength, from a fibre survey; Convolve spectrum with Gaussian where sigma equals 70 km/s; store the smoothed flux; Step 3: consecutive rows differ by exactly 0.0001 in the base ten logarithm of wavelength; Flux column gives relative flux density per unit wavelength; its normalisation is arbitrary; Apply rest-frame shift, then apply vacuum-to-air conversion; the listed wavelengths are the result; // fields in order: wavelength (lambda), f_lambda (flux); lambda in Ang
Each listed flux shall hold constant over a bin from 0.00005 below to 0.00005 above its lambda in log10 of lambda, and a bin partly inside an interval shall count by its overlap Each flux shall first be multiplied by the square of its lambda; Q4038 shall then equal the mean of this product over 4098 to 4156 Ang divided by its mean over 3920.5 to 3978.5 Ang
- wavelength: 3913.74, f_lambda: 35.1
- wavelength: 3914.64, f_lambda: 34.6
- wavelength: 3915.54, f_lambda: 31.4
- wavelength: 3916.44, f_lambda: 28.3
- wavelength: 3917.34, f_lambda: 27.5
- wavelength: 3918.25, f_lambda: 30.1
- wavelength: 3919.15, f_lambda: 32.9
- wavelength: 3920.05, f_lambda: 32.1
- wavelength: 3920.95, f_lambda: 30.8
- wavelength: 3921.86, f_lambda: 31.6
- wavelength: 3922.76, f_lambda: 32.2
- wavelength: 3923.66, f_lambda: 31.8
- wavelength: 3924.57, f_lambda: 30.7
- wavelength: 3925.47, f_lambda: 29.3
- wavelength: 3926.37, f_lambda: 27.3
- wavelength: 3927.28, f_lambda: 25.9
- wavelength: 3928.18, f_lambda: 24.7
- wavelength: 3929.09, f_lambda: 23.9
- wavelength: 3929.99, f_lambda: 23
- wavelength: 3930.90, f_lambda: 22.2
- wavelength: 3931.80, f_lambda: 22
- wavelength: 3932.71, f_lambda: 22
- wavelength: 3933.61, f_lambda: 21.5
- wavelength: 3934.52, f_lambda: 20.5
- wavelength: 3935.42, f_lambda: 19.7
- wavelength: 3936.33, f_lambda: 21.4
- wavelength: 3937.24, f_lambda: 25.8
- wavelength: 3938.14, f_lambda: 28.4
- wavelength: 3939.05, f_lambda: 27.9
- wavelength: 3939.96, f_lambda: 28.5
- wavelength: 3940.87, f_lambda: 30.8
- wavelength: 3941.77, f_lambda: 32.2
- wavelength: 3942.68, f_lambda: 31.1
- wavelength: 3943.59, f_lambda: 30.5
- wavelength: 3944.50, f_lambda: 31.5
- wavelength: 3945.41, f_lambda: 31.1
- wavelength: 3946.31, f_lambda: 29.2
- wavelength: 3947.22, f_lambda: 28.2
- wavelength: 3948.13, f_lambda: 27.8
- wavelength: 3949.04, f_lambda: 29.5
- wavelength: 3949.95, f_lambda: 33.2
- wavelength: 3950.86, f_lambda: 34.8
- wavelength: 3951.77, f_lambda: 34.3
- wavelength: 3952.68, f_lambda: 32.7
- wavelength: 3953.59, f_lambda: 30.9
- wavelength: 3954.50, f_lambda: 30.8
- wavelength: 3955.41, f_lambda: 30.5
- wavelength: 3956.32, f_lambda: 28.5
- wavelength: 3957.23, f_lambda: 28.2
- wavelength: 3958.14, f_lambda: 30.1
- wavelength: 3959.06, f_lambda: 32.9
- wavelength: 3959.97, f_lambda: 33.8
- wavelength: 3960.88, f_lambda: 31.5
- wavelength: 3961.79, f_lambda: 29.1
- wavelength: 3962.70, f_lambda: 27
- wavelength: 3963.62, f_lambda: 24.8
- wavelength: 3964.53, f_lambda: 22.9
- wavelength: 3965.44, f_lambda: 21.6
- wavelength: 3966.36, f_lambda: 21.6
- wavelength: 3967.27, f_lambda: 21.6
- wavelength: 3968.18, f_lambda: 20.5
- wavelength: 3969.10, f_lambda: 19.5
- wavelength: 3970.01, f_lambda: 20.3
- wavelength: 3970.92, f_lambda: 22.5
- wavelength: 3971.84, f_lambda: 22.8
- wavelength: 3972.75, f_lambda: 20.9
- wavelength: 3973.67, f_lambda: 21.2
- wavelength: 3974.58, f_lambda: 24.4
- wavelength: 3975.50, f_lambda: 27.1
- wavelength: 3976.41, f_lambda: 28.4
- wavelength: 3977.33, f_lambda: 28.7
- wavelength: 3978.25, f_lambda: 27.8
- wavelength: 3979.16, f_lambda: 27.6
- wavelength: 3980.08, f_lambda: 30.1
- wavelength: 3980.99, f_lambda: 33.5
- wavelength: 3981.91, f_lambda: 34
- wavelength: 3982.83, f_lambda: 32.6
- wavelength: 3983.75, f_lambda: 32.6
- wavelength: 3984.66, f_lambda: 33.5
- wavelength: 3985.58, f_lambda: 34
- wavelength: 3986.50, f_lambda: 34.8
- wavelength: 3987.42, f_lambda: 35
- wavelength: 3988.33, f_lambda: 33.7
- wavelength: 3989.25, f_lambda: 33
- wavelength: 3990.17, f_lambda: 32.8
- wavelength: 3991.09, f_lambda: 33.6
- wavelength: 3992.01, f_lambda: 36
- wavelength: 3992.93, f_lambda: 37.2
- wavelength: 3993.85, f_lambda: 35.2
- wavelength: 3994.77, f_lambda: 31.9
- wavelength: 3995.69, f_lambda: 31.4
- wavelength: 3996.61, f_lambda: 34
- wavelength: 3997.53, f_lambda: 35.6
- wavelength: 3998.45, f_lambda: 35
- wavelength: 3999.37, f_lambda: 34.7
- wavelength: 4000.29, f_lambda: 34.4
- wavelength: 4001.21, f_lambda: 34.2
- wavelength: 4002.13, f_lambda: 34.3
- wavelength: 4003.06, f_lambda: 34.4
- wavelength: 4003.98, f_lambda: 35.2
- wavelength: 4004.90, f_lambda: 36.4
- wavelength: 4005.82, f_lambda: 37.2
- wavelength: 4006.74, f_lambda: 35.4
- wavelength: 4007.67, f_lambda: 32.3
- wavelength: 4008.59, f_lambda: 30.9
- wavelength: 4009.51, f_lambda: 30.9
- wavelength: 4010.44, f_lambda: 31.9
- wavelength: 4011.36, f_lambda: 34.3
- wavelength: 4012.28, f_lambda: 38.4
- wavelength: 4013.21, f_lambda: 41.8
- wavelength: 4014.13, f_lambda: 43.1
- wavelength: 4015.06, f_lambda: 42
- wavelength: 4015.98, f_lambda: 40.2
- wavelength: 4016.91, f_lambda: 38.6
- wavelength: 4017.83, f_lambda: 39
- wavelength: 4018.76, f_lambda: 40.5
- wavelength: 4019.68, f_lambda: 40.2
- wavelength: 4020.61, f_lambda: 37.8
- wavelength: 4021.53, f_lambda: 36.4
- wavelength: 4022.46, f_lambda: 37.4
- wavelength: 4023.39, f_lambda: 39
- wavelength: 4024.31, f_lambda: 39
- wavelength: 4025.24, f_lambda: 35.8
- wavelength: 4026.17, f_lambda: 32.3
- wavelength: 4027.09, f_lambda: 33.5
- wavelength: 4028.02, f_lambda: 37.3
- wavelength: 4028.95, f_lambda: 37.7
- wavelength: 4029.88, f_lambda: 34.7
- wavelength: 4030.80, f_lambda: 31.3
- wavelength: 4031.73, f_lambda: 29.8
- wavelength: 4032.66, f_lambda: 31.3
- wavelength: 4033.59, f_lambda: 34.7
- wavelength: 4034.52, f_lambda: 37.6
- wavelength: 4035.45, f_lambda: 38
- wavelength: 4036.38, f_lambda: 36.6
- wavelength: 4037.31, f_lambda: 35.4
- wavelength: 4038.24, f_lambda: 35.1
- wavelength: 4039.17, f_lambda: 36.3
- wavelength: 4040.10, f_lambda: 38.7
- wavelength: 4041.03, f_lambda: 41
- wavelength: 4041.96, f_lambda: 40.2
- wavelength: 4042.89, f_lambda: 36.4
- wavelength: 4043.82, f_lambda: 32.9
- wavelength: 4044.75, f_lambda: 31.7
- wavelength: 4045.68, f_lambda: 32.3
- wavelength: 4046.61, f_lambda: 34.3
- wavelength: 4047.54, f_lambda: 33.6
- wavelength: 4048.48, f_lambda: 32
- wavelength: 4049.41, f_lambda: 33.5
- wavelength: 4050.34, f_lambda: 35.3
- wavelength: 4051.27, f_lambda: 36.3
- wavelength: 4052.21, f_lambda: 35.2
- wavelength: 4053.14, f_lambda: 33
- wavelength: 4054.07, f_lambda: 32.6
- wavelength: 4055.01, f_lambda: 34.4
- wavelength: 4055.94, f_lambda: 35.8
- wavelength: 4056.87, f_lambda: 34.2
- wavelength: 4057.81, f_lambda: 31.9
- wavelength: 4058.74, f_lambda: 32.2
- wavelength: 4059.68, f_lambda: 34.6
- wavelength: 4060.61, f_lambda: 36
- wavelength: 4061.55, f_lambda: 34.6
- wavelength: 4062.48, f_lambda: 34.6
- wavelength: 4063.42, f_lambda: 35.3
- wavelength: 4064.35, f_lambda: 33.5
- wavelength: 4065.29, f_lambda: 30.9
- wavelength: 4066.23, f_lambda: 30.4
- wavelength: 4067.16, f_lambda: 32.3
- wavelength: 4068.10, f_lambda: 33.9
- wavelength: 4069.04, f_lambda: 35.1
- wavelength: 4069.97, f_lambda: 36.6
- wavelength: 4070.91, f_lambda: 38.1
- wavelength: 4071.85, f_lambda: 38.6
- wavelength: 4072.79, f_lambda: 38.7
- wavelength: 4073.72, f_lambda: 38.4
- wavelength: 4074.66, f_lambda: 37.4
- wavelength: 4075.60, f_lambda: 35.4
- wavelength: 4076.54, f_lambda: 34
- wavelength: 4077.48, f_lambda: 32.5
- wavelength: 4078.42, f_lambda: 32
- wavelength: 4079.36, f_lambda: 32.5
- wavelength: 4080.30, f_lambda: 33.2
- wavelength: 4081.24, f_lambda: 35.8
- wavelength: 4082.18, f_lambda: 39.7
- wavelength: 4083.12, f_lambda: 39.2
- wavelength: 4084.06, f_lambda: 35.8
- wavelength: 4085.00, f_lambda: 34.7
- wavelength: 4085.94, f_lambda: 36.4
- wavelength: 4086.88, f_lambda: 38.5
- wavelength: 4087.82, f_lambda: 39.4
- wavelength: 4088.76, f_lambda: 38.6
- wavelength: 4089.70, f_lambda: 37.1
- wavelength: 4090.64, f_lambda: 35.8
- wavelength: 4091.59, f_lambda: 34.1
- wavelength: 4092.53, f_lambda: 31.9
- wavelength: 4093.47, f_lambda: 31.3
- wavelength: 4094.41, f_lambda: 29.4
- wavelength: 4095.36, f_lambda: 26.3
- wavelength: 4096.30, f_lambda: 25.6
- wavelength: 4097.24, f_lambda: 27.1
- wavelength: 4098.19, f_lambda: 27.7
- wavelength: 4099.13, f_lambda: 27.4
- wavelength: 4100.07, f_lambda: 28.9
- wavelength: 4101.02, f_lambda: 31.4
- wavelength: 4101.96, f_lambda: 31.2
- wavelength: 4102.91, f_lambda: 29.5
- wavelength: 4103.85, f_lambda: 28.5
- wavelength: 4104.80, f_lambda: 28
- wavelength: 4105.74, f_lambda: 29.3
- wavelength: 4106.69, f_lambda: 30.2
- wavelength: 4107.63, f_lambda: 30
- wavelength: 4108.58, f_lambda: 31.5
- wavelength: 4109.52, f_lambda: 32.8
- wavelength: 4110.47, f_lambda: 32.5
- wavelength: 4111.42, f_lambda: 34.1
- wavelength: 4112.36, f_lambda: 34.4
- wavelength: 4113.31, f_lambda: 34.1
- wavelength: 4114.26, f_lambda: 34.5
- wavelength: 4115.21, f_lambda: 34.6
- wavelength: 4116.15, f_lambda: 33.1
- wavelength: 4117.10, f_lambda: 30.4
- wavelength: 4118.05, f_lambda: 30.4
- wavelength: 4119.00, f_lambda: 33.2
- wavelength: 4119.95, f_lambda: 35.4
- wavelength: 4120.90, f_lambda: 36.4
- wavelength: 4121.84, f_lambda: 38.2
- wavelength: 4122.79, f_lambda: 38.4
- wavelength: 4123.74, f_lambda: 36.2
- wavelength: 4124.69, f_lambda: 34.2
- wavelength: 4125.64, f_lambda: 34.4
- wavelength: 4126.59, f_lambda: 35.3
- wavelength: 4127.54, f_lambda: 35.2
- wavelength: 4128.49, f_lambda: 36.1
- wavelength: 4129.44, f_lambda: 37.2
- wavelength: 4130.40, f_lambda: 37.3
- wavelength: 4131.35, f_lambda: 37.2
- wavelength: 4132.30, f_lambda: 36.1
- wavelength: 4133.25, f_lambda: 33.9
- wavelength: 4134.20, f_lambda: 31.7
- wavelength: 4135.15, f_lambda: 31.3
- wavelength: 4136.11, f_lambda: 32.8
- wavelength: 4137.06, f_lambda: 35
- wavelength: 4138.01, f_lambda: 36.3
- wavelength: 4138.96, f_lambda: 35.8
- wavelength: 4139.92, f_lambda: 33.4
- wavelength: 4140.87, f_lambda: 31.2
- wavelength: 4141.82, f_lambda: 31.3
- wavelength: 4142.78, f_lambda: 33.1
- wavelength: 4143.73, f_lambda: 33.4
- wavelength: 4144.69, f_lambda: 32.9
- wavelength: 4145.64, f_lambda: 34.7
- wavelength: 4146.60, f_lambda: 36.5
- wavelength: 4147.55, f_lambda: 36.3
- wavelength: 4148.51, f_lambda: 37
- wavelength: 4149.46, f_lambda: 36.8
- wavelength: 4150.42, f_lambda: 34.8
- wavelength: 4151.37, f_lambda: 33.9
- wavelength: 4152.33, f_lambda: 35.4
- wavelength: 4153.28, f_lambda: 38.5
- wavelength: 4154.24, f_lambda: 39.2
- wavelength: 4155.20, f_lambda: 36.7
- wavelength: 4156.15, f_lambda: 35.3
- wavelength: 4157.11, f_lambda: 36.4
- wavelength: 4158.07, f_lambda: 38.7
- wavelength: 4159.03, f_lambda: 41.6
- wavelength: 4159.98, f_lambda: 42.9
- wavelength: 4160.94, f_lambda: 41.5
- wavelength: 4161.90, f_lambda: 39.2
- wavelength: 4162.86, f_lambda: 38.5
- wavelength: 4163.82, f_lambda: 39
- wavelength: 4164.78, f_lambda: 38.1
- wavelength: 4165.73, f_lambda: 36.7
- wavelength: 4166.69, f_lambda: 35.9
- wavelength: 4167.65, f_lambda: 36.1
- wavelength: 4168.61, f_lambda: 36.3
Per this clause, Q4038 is 1.4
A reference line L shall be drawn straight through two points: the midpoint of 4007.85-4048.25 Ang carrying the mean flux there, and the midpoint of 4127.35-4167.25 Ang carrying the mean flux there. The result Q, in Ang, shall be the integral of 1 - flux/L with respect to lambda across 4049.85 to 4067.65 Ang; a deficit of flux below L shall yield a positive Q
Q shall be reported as 1.2 Ang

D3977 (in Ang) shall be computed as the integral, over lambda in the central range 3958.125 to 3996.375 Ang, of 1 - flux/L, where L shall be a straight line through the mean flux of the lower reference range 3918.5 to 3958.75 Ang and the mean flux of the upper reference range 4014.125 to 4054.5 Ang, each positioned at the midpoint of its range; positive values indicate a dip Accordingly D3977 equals 3.3 Ang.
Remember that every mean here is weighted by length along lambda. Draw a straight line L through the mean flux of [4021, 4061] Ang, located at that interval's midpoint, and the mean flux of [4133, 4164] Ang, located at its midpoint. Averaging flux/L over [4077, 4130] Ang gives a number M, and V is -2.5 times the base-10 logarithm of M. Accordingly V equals 0.073 mag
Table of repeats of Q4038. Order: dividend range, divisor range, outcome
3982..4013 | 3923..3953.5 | 1.27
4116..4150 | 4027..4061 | 1.04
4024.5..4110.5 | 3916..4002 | 1.23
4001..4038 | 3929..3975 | 1.40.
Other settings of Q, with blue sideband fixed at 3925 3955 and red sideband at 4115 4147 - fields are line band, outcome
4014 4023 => -2.6 Ang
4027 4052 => -3.1 Ang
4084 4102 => 0.4 Ang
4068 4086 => -1.9 Ang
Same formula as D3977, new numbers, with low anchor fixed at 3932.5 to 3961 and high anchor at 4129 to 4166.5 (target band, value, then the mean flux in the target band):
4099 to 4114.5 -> 1.59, 31.1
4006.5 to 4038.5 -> -4.62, 36.3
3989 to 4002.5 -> -1.51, 34.2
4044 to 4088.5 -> -2.09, 34.8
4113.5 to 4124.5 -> 0.16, 34.6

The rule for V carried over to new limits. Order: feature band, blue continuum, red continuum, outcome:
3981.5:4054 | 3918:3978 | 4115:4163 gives -0.17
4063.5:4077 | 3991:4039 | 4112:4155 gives 0.00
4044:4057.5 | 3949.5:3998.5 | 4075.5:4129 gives -0.07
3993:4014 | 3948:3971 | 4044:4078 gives -0.13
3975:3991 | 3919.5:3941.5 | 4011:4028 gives 0.06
